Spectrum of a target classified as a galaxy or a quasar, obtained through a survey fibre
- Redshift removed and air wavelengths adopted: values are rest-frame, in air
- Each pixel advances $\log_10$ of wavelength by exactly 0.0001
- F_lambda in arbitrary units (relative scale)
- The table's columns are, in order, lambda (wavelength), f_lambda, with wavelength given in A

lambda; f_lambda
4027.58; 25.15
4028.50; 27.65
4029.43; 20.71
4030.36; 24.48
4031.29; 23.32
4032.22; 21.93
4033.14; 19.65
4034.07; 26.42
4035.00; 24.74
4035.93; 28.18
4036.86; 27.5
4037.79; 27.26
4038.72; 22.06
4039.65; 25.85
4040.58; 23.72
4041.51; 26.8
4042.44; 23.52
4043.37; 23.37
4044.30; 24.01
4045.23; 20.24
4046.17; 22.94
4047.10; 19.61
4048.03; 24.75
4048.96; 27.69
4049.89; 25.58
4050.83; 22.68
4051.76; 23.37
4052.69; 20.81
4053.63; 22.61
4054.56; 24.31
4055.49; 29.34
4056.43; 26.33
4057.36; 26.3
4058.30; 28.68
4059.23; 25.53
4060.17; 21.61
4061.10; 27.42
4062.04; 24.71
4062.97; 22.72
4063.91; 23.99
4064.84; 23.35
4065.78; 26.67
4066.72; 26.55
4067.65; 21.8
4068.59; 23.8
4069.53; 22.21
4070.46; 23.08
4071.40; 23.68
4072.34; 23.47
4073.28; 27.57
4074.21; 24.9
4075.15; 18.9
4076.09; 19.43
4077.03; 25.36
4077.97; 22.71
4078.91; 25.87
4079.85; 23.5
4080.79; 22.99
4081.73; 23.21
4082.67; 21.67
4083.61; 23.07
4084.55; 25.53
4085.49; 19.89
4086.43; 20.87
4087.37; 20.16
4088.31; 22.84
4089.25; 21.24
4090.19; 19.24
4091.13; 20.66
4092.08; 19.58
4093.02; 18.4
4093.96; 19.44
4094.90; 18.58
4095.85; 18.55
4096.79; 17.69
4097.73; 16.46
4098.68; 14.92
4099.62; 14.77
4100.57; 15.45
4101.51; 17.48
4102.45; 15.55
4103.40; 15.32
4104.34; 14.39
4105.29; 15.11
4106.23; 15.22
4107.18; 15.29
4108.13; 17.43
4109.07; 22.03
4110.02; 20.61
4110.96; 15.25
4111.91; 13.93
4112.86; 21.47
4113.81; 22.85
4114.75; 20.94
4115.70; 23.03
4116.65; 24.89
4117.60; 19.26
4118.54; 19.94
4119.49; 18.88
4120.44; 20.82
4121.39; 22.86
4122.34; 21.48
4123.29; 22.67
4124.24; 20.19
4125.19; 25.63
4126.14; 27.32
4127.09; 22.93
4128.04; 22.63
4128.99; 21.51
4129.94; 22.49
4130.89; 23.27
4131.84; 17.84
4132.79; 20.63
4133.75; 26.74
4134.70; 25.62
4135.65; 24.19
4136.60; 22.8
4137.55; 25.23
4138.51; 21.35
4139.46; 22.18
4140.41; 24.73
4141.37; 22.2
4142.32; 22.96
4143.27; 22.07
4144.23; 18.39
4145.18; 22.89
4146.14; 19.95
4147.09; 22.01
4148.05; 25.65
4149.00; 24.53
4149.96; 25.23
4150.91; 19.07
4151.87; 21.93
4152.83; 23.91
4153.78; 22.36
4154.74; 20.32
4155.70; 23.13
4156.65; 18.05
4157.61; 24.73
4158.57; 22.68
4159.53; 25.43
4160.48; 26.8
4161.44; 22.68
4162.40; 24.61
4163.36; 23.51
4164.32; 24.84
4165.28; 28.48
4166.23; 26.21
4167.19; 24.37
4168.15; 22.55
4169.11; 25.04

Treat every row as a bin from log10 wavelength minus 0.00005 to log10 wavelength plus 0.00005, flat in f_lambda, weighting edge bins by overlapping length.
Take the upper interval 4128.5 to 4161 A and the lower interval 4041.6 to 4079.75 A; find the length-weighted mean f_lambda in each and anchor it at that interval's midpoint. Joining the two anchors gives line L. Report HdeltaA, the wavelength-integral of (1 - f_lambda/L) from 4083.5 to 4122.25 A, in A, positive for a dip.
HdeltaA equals 7.3 A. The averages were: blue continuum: 24.1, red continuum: 22.7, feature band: 19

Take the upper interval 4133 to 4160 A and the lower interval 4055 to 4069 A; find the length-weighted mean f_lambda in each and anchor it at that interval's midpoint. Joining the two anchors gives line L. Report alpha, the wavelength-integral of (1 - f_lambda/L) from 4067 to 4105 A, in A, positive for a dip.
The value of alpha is 6.2 A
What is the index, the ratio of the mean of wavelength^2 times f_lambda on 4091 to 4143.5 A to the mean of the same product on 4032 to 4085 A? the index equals 0.9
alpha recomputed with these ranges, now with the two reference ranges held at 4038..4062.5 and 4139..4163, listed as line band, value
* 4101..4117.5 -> 3.6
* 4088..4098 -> 1.8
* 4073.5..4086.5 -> 0.6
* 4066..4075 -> 0.0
